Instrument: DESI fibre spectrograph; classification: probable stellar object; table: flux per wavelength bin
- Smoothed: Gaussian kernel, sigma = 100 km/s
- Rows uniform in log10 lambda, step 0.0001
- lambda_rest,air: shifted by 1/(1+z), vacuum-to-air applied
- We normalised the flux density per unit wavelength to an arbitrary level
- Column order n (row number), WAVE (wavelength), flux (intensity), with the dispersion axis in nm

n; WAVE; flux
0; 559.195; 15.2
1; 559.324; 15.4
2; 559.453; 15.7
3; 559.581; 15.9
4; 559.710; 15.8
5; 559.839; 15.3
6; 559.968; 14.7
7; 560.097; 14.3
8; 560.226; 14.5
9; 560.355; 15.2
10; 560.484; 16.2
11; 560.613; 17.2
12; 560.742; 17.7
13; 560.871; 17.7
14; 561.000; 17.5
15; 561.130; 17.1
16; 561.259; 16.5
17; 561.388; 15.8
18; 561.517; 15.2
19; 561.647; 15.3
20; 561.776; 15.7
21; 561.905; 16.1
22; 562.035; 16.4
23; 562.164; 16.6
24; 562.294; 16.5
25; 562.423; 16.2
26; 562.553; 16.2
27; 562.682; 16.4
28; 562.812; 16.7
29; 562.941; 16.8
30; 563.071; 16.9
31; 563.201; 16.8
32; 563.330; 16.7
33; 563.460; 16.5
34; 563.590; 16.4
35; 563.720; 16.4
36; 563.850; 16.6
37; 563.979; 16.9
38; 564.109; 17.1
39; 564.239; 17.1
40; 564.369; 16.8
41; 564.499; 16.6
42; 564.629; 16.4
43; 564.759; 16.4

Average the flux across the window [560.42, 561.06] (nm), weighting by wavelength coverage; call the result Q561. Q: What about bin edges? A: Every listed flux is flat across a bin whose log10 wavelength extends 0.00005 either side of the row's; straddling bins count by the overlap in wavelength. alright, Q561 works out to 17.3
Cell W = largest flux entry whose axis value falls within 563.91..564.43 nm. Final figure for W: 17.1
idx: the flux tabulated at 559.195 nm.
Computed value 15.2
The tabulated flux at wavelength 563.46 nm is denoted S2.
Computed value 16.5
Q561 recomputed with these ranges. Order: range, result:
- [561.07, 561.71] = 16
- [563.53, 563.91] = 16.4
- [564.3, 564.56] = 16.7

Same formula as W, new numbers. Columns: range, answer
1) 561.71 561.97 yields 16.1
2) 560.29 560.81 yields 17.7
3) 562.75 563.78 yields 16.9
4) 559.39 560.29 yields 15.9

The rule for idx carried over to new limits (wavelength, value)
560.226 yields 14.5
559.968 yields 14.7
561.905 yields 16.1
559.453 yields 15.7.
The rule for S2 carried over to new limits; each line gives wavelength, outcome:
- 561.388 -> 15.8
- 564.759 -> 16.4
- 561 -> 17.5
